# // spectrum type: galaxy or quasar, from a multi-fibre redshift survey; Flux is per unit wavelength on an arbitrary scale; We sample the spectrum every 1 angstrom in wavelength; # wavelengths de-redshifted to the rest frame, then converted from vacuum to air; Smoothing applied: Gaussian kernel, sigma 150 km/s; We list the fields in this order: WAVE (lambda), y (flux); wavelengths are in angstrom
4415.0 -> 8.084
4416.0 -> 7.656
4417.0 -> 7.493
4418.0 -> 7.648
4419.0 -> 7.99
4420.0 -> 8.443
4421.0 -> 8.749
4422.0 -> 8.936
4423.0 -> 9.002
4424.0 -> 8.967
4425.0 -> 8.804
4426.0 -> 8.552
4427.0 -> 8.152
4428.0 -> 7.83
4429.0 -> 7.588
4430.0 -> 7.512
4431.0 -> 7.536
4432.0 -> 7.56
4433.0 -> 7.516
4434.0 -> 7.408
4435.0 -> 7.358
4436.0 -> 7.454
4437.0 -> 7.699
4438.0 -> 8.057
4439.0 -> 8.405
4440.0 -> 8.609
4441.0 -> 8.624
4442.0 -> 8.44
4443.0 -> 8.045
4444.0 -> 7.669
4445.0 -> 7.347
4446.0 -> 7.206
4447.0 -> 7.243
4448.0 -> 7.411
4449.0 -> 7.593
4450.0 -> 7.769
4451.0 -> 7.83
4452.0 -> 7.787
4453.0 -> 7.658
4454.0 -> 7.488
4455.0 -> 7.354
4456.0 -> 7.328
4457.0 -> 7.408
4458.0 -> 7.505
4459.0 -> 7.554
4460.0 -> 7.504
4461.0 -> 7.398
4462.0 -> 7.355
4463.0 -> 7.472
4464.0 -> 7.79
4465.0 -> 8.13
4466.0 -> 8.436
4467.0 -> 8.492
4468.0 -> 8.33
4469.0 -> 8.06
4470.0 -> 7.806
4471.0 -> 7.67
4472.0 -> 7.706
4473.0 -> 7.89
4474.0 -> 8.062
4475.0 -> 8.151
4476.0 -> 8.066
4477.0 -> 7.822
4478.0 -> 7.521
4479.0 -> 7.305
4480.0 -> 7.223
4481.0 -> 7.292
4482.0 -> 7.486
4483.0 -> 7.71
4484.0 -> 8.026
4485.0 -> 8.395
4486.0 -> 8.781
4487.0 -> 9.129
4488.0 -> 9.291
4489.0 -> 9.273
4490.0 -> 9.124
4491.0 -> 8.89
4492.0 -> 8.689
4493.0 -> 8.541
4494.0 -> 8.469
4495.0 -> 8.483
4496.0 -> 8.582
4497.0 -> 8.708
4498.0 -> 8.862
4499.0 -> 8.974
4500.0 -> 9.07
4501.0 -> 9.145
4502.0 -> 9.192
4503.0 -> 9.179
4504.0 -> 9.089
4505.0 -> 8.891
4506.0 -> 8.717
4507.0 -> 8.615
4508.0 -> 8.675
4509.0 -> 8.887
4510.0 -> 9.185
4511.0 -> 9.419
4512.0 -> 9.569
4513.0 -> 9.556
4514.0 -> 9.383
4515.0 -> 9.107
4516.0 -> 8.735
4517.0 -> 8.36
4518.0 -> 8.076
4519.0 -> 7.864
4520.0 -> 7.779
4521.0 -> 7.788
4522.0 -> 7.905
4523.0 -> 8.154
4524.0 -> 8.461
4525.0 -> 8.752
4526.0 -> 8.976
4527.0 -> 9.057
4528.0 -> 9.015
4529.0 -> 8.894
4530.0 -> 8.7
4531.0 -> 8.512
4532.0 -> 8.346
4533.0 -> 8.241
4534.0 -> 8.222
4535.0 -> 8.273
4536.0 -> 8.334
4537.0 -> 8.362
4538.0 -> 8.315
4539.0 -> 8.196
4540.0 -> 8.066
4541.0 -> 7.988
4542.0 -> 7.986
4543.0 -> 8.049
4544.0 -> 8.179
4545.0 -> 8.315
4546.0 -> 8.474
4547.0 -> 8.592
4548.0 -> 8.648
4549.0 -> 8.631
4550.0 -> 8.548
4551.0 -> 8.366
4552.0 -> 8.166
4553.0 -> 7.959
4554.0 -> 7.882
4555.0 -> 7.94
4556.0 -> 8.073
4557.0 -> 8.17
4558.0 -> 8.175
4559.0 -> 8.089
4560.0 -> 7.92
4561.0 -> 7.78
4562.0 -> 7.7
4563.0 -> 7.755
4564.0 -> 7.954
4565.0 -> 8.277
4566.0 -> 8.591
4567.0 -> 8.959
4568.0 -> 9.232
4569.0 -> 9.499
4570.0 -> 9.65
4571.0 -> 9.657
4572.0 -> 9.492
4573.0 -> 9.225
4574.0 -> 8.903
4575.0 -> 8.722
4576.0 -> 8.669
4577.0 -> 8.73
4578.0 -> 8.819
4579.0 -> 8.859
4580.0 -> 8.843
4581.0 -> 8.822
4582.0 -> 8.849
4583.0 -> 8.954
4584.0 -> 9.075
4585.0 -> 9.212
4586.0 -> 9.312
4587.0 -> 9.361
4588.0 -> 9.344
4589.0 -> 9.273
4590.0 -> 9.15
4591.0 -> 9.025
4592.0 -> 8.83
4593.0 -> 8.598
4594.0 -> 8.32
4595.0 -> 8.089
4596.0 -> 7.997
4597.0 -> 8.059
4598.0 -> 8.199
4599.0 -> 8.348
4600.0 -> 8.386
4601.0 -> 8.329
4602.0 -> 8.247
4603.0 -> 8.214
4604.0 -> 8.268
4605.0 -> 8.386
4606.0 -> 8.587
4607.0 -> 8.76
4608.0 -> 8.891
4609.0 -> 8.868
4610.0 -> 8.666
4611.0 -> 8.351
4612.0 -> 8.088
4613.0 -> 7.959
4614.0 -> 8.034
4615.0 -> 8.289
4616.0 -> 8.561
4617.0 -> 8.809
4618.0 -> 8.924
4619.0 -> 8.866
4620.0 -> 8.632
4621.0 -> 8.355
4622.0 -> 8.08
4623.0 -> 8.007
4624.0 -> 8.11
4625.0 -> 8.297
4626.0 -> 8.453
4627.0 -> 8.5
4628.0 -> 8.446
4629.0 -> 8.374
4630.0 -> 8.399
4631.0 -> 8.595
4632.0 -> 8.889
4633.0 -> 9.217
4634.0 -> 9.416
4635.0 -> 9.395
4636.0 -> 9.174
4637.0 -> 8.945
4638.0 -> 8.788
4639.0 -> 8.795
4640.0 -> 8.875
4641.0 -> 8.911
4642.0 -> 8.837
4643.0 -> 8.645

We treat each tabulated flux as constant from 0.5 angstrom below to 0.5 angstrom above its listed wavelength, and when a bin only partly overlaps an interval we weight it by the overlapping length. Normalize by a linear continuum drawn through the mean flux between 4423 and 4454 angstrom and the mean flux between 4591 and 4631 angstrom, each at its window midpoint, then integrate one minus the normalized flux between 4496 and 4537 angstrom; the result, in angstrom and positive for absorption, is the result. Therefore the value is -3.0 angstrom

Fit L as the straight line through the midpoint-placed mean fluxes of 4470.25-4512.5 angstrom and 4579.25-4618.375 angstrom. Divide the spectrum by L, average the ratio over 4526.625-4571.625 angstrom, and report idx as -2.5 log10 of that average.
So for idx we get 0.02 mag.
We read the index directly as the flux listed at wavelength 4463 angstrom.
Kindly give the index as 7.472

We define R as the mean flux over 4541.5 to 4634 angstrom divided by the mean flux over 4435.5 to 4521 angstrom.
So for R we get 1.04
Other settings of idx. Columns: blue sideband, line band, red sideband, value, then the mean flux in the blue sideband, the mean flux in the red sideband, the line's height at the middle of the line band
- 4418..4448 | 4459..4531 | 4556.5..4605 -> -0.02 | 8.01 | 8.66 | 8.28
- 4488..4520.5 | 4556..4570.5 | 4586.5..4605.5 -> 0.03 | 8.85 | 8.55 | 8.66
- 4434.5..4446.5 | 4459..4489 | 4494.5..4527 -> 0.05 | 7.91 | 8.76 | 8.31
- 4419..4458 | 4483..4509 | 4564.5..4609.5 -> -0.07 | 7.9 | 8.8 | 8.25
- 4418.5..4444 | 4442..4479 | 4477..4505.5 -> 0.08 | 8.12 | 8.53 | 8.32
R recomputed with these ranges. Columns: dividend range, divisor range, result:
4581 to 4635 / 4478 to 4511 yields 1.00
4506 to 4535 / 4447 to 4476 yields 1.12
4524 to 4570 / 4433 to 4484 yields 1.08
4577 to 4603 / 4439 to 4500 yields 1.09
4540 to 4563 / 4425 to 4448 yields 1.04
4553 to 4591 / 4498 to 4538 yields 1.00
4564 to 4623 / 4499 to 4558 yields 1.02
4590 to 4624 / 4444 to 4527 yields 1.02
